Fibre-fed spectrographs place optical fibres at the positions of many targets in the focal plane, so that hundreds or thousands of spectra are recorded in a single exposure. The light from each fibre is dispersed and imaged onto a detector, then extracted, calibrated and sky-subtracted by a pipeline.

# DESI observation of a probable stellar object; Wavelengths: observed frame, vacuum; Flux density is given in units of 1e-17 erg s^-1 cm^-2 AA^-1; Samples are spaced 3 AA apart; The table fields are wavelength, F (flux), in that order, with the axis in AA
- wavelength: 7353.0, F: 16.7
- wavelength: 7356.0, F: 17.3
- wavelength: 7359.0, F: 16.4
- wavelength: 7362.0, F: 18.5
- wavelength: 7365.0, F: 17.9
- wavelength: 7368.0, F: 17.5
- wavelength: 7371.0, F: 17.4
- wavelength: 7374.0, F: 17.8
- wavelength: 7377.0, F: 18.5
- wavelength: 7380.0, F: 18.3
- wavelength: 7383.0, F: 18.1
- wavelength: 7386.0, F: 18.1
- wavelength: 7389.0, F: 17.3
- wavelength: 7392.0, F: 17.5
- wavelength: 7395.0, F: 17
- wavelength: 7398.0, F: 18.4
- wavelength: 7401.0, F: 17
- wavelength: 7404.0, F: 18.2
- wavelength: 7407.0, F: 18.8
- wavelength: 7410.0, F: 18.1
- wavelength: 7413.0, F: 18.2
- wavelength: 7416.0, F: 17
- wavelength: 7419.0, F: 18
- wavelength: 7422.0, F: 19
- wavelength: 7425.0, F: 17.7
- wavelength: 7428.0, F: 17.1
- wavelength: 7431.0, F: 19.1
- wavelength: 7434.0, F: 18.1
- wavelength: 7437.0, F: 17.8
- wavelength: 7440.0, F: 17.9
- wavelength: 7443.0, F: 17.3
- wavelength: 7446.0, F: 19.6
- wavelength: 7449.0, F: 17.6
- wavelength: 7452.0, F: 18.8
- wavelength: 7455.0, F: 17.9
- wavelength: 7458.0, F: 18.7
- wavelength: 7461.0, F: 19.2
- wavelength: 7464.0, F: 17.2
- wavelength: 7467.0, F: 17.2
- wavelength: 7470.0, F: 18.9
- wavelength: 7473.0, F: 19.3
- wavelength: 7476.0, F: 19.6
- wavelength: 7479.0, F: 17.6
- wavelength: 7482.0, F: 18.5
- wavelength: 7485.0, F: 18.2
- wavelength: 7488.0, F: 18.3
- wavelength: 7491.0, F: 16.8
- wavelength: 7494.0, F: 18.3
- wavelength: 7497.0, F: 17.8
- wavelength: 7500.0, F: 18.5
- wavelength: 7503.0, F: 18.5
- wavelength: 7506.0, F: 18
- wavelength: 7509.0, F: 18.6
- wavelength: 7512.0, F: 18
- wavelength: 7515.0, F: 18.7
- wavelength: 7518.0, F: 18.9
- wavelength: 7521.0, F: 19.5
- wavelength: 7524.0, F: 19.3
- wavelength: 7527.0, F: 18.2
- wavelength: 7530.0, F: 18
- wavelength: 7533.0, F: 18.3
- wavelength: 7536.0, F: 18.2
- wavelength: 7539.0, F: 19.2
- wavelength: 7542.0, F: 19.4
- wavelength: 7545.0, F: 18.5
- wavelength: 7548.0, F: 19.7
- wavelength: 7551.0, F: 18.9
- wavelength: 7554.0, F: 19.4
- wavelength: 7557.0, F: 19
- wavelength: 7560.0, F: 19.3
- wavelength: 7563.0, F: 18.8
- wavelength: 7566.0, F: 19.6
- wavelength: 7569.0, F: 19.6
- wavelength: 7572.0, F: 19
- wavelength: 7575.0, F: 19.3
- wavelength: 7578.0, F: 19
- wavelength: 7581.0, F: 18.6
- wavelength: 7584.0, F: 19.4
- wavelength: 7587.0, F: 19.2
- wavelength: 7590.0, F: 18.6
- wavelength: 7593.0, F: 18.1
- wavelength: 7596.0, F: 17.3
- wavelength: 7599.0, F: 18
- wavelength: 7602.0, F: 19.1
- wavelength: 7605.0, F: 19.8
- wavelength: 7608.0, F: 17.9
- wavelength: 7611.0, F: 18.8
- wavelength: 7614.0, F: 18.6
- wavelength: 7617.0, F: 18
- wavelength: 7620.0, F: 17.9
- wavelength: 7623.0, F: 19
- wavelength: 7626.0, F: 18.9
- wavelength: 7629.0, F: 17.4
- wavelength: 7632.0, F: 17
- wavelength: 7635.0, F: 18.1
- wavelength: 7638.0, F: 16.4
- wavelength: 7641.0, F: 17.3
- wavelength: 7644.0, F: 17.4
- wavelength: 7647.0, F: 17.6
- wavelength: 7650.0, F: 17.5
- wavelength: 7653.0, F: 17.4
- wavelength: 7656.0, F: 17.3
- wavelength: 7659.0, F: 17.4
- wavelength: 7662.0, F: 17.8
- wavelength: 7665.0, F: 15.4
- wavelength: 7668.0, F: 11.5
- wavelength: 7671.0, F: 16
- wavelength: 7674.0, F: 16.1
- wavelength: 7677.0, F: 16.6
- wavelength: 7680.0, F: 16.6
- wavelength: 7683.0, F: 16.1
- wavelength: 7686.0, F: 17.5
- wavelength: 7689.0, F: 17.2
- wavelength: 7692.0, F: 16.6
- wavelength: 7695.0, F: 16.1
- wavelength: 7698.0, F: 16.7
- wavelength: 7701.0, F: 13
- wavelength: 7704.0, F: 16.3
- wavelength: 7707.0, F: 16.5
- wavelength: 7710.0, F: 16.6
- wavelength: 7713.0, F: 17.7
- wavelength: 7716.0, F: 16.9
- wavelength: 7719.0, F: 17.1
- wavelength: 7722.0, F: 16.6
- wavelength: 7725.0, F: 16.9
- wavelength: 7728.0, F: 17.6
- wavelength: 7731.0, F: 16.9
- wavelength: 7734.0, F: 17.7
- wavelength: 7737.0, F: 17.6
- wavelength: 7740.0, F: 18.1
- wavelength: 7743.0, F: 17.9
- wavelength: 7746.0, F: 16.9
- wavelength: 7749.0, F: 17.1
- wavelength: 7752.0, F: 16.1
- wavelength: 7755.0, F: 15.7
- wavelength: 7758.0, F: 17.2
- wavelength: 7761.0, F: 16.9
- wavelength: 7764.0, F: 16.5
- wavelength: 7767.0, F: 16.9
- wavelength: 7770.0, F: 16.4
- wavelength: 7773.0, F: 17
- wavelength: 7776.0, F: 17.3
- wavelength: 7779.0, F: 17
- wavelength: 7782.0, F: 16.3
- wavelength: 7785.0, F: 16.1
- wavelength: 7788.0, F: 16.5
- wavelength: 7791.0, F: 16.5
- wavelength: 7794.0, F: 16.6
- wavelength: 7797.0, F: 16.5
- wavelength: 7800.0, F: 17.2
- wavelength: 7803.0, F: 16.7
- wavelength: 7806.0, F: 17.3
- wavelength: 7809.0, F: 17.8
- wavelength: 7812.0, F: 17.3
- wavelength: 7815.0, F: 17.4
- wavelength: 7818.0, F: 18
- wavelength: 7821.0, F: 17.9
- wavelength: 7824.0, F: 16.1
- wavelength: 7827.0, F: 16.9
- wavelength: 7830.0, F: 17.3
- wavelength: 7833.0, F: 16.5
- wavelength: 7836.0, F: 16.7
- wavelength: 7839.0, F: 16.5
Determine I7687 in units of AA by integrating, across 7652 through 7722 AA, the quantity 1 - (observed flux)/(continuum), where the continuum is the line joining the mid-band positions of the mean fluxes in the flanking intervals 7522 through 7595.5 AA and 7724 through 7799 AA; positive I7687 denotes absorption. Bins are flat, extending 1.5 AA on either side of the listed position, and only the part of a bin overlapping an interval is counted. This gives 5.0 AA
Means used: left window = 18.9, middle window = 16.4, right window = 16.9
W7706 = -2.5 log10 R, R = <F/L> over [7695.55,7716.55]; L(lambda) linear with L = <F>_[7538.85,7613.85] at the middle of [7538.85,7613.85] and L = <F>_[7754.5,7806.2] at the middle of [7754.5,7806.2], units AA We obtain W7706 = 0.08 mag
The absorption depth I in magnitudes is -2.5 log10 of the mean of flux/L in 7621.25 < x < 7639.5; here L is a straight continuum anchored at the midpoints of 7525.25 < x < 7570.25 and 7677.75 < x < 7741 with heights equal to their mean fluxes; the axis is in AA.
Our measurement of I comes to 0.00 mag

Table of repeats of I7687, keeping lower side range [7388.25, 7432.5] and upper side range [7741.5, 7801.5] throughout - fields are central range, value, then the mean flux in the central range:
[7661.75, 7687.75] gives 1.8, 15.9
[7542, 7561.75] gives -1.9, 19.1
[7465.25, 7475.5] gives -0.5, 18.5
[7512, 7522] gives -0.7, 18.9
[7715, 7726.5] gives 0.0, 16.9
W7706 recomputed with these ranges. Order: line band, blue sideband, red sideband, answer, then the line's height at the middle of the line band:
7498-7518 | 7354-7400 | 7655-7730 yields -0.08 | 17.2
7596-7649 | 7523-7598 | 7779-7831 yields 0.02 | 18.4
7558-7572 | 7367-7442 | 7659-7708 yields -0.15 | 16.8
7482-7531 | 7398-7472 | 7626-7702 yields -0.04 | 17.7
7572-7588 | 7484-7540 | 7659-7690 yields -0.10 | 17.4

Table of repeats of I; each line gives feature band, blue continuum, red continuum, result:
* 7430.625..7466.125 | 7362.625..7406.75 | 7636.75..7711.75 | -0.04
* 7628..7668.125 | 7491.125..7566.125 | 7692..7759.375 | 0.03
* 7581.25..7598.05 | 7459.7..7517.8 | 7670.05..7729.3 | -0.06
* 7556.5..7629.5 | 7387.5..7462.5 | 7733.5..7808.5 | -0.08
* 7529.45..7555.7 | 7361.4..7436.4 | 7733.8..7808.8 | -0.08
